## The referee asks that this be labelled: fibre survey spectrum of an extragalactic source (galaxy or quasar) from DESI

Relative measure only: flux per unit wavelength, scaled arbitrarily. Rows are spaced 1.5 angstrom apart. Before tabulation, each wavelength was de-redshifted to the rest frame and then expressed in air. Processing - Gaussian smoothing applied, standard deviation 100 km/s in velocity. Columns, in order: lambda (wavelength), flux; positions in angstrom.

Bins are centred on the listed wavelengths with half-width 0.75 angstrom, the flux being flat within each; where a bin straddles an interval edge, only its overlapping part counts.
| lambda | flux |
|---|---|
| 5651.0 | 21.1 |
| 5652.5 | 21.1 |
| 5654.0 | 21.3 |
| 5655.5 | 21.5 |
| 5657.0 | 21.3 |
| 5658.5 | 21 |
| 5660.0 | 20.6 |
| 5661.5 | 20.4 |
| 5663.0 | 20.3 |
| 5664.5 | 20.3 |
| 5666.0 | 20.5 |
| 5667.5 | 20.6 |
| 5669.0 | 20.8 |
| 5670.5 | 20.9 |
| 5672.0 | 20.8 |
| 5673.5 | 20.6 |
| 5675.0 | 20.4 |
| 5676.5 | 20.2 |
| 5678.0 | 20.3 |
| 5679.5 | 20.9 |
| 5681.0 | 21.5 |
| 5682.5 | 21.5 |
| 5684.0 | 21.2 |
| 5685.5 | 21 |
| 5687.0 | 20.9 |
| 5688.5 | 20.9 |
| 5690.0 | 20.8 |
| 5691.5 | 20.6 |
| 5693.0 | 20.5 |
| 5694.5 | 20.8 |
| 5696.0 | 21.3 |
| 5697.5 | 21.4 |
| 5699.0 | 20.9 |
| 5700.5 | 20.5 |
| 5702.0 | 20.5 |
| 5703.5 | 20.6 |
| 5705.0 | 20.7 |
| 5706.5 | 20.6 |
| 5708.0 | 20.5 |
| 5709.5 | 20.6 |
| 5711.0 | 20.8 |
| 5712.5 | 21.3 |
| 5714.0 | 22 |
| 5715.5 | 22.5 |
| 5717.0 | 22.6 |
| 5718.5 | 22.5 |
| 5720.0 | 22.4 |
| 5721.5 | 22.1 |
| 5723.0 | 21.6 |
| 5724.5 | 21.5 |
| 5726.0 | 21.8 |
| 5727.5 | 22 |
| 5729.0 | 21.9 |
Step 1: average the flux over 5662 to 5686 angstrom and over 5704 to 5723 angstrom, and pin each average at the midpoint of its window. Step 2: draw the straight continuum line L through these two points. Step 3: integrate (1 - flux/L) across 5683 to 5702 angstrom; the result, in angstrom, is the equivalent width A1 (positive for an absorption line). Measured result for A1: 0.2 angstrom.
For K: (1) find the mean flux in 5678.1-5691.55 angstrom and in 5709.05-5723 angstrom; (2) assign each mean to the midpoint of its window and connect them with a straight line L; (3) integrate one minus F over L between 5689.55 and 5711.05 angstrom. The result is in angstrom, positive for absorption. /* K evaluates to 0.71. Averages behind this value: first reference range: 21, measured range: 20.7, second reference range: 21.9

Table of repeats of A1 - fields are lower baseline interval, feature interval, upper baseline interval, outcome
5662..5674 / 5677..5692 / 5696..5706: -0.18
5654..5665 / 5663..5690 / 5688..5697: 0.07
